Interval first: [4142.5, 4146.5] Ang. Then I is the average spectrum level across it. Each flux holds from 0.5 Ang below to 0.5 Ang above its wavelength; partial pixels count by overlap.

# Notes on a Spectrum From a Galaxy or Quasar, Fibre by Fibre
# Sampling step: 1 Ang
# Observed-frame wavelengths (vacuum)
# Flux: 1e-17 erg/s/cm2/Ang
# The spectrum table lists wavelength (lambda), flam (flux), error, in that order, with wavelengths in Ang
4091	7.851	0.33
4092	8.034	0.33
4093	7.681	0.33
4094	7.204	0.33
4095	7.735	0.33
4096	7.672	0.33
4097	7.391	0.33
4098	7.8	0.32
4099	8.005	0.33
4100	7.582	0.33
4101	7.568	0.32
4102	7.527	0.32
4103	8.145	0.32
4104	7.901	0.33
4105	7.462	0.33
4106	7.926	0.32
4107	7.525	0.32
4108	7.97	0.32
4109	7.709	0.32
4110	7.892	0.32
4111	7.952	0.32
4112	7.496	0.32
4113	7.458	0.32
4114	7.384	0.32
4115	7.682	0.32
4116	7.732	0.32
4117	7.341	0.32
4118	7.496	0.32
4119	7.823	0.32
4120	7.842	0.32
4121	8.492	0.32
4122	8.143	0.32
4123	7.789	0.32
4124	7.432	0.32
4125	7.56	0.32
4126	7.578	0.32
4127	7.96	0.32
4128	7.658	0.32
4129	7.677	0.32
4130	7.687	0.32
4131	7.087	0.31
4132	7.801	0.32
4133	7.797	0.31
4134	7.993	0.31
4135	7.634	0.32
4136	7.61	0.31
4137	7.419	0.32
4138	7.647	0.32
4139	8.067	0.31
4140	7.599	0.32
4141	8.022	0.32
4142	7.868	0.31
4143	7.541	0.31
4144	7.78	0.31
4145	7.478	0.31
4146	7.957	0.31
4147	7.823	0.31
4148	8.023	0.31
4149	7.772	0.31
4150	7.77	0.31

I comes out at 7.69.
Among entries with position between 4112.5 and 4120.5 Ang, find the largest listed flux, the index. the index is 7.842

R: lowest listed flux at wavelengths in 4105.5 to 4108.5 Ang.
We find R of 7.525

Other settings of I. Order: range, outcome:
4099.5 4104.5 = 7.74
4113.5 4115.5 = 7.53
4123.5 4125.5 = 7.5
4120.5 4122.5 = 8.32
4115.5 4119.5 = 7.6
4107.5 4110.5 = 7.86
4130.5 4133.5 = 7.56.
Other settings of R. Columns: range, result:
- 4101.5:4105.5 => 7.462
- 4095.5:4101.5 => 7.391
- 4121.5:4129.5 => 7.432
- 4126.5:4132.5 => 7.087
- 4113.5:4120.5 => 7.341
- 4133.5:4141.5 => 7.419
